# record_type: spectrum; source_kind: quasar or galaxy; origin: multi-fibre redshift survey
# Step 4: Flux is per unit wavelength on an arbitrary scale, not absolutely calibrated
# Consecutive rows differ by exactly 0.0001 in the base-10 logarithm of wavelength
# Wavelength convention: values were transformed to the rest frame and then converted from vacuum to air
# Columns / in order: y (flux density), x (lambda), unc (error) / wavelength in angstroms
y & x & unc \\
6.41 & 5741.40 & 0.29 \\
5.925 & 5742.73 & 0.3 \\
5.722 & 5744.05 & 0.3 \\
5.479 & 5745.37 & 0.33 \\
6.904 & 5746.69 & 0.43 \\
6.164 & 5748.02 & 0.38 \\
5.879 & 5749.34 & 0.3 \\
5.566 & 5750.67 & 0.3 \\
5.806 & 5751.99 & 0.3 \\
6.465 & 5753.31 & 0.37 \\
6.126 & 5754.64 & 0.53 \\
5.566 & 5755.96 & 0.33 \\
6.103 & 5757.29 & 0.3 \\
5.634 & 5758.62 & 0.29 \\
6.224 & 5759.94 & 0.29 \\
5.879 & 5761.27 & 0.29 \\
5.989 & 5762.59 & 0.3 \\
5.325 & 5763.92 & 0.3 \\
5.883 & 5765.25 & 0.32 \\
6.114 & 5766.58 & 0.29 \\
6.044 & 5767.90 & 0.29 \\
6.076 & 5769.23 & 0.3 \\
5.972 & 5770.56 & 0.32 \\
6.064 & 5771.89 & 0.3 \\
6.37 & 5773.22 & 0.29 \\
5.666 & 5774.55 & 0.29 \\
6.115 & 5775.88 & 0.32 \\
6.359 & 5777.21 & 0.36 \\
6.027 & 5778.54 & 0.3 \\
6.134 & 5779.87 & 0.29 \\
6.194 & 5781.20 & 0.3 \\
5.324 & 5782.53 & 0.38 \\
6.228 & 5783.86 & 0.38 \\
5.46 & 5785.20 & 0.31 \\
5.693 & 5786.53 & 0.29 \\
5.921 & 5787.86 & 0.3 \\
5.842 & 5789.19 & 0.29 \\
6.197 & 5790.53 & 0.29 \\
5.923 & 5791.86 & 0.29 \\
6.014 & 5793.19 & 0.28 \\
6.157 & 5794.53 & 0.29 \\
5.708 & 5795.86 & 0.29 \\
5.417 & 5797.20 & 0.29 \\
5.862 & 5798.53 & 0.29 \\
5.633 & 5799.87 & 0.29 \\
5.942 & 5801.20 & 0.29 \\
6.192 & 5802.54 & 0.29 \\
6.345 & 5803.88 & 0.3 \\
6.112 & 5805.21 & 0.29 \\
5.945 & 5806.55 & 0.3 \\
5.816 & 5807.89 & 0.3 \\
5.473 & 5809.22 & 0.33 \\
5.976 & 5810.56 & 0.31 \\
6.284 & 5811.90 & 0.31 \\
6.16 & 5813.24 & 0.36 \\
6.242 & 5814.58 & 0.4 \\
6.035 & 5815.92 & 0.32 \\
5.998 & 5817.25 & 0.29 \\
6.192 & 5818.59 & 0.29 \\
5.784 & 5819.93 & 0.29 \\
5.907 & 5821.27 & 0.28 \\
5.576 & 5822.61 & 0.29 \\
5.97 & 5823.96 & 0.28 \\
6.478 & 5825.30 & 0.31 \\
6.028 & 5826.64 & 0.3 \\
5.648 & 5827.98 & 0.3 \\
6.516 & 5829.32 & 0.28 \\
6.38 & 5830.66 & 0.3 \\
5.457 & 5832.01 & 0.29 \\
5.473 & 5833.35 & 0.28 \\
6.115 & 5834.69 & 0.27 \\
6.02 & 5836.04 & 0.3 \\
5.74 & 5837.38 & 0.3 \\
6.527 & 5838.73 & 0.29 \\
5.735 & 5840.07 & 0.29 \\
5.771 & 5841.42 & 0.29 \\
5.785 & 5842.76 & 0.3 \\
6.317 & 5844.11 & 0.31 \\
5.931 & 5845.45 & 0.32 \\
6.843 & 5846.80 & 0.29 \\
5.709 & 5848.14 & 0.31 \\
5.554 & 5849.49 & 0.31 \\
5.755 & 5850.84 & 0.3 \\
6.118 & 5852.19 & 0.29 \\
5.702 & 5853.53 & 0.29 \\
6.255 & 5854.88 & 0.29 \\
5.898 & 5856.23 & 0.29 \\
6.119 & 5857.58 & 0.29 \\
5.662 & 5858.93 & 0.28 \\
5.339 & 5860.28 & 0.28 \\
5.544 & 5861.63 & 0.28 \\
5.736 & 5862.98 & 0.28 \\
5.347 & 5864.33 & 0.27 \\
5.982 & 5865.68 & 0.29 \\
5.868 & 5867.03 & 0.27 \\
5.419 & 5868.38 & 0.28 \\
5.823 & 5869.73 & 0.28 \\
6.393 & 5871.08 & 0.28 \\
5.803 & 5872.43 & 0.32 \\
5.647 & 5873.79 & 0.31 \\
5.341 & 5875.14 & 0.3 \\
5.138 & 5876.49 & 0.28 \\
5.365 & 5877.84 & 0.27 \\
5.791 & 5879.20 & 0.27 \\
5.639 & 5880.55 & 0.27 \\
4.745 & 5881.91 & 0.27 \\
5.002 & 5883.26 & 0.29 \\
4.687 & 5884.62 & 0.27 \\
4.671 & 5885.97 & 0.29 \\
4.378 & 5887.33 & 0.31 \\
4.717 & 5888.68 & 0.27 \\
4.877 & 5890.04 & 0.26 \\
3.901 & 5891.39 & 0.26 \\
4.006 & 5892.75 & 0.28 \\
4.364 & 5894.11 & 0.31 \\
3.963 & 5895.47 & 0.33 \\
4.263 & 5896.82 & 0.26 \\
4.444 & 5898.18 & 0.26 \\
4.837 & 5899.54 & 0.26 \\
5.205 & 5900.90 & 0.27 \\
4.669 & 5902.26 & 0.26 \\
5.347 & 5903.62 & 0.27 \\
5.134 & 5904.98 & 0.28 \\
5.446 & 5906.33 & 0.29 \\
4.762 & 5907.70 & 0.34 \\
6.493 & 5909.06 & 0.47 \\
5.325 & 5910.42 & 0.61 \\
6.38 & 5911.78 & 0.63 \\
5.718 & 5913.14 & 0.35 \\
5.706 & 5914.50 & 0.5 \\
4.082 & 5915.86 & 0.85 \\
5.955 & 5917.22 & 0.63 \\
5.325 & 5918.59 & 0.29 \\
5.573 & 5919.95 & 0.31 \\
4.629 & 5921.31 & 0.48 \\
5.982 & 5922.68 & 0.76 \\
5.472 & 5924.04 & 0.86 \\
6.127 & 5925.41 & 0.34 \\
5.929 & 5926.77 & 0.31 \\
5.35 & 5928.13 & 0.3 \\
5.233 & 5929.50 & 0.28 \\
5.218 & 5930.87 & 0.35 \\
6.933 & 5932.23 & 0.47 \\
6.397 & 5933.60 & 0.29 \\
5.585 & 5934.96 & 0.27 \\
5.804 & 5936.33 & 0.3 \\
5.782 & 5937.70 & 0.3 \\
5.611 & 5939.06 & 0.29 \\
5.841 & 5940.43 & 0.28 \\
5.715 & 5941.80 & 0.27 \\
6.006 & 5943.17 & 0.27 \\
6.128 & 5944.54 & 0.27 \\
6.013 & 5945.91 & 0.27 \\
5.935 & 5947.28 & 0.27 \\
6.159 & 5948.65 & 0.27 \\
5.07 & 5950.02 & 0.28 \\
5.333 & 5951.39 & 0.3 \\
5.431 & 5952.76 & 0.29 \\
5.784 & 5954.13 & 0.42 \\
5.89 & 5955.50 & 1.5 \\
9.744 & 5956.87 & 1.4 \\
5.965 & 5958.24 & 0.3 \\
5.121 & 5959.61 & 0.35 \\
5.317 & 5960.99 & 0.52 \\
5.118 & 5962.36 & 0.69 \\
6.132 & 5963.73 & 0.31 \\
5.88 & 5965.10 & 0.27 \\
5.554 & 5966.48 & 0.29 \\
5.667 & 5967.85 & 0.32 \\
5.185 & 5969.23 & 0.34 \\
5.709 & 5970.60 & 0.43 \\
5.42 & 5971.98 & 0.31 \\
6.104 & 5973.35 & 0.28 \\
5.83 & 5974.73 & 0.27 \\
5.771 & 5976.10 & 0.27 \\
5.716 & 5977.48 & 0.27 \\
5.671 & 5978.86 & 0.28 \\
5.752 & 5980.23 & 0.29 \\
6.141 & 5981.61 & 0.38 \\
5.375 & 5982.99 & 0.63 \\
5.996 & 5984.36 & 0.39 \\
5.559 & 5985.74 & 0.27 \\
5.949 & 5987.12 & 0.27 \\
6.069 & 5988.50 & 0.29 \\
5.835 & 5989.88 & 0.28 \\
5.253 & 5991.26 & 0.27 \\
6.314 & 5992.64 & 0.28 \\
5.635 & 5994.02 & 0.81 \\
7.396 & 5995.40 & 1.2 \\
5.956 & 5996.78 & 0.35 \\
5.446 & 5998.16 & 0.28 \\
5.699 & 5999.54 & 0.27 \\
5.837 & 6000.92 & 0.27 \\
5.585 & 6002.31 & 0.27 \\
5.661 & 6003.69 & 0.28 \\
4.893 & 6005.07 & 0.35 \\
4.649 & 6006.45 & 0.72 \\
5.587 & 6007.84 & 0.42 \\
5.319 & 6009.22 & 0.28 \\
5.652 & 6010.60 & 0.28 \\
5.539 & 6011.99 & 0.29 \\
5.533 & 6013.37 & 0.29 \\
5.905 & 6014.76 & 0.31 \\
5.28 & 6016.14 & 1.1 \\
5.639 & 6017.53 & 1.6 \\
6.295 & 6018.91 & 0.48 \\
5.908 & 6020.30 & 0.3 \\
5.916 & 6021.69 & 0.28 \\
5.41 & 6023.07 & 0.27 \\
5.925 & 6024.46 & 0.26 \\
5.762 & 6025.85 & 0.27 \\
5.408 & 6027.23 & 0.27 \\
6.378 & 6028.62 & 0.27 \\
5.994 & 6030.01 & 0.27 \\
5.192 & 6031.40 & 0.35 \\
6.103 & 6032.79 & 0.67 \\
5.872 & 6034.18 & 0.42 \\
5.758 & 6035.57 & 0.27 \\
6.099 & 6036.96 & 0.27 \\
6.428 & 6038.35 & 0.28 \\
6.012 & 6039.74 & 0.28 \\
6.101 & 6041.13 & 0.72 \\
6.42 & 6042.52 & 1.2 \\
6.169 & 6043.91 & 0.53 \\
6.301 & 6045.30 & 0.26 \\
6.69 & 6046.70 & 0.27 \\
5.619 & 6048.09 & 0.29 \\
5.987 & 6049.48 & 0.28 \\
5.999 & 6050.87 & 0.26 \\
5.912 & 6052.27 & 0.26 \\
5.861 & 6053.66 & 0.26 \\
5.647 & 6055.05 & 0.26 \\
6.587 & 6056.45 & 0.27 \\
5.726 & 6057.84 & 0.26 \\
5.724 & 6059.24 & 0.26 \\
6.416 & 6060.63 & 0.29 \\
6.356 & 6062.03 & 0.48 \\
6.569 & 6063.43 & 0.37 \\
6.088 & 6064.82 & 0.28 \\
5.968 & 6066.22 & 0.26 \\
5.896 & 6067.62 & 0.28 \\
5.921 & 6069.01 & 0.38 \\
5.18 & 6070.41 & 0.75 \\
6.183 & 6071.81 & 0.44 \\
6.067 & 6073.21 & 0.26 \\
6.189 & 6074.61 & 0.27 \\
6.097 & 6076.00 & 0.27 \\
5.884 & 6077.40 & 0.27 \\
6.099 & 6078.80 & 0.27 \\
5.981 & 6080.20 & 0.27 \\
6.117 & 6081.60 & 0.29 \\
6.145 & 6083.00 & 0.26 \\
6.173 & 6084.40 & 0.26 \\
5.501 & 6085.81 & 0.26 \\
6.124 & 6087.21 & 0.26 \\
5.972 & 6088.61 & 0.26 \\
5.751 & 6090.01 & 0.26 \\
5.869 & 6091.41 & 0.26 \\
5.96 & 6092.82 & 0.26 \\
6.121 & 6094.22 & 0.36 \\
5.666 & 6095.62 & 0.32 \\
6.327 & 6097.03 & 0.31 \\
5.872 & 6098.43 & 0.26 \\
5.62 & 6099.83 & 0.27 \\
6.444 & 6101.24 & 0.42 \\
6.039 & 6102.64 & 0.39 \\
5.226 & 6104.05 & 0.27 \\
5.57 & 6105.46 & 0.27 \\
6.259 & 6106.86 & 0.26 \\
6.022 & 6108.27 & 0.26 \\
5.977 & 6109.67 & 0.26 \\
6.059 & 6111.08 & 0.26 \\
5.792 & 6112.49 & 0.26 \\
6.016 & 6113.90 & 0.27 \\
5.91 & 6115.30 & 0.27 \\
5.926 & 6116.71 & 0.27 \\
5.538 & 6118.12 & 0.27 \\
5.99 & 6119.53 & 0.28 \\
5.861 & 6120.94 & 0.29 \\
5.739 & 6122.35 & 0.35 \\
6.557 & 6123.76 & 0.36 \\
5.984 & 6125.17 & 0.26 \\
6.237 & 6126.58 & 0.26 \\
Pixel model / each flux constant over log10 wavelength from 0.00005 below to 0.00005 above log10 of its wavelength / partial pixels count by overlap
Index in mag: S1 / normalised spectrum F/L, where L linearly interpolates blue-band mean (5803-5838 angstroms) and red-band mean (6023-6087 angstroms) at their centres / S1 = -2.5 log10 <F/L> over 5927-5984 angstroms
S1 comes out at 0.033 mag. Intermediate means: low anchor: 5.99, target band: 5.82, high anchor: 6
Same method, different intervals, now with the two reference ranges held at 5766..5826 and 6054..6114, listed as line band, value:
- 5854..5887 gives 0.083 mag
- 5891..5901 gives 0.349 mag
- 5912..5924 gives 0.107 mag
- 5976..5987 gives 0.041 mag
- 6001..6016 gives 0.102 mag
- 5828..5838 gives 0.007 mag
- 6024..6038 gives 0.022 mag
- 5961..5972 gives 0.075 mag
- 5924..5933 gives 0.037 mag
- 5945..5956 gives 0.050 mag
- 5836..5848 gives -0.016 mag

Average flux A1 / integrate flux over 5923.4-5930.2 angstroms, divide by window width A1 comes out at 5.62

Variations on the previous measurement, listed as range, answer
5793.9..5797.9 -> 5.76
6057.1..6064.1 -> 6.16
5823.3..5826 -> 6.23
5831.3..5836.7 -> 5.76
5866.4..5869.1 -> 5.65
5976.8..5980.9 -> 5.72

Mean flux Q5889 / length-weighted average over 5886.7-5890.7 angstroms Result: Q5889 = 4.66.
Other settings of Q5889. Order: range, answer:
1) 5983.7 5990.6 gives 5.87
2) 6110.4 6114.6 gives 5.95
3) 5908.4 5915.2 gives 5.92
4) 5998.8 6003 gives 5.7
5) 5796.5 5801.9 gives 5.71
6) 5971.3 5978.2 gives 5.77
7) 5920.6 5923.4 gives 5.31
